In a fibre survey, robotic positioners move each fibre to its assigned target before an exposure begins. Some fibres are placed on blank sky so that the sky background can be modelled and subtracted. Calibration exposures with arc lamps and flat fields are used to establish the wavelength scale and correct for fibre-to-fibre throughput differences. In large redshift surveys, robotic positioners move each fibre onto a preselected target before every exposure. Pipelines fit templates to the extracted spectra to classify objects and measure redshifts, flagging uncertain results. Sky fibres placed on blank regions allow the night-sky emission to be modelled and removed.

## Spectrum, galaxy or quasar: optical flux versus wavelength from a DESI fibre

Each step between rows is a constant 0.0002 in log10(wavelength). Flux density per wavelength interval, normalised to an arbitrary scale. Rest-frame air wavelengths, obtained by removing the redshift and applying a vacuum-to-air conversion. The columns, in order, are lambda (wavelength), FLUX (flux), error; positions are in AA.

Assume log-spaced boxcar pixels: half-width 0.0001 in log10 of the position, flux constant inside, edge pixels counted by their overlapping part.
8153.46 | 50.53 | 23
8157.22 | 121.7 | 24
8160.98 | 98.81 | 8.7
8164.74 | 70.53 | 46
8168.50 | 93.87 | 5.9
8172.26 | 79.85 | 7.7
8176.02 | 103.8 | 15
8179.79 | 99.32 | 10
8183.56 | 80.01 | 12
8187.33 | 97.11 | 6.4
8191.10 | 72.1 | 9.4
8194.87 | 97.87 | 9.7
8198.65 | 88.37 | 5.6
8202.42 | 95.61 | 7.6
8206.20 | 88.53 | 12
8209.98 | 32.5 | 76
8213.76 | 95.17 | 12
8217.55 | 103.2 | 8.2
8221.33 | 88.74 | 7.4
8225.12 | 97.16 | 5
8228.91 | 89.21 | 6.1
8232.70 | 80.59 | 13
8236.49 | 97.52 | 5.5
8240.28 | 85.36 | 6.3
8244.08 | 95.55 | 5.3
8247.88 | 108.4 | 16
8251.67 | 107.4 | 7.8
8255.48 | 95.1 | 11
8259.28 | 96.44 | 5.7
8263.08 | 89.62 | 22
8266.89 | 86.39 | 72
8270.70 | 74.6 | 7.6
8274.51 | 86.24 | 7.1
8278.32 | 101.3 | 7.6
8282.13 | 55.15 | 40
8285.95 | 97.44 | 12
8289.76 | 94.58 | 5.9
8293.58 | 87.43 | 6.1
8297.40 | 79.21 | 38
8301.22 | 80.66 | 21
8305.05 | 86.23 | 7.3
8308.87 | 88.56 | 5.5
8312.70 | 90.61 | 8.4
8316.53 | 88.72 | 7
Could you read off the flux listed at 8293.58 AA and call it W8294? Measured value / 87.43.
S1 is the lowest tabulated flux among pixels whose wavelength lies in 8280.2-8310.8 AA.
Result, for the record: 55.15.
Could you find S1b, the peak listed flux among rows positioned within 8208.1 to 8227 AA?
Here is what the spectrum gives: 103.2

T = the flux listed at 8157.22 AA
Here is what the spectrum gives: 121.7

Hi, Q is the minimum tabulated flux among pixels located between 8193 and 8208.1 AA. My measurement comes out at 88.37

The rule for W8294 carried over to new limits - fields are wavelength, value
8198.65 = 88.37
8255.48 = 95.1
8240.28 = 85.36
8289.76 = 94.58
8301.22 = 80.66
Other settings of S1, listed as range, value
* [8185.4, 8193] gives 72.1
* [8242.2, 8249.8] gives 95.55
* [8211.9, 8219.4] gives 95.17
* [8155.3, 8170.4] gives 70.53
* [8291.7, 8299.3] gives 79.21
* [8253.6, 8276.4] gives 74.6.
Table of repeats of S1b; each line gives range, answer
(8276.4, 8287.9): 101.3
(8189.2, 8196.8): 97.87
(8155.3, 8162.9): 121.7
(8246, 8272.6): 108.4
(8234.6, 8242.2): 97.52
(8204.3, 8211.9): 88.53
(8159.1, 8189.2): 103.8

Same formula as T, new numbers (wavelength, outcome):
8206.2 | 88.53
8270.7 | 74.6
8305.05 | 86.23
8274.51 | 86.24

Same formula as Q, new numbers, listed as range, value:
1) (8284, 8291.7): 94.58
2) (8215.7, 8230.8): 88.74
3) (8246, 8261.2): 95.1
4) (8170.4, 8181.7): 79.85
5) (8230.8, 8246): 80.59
